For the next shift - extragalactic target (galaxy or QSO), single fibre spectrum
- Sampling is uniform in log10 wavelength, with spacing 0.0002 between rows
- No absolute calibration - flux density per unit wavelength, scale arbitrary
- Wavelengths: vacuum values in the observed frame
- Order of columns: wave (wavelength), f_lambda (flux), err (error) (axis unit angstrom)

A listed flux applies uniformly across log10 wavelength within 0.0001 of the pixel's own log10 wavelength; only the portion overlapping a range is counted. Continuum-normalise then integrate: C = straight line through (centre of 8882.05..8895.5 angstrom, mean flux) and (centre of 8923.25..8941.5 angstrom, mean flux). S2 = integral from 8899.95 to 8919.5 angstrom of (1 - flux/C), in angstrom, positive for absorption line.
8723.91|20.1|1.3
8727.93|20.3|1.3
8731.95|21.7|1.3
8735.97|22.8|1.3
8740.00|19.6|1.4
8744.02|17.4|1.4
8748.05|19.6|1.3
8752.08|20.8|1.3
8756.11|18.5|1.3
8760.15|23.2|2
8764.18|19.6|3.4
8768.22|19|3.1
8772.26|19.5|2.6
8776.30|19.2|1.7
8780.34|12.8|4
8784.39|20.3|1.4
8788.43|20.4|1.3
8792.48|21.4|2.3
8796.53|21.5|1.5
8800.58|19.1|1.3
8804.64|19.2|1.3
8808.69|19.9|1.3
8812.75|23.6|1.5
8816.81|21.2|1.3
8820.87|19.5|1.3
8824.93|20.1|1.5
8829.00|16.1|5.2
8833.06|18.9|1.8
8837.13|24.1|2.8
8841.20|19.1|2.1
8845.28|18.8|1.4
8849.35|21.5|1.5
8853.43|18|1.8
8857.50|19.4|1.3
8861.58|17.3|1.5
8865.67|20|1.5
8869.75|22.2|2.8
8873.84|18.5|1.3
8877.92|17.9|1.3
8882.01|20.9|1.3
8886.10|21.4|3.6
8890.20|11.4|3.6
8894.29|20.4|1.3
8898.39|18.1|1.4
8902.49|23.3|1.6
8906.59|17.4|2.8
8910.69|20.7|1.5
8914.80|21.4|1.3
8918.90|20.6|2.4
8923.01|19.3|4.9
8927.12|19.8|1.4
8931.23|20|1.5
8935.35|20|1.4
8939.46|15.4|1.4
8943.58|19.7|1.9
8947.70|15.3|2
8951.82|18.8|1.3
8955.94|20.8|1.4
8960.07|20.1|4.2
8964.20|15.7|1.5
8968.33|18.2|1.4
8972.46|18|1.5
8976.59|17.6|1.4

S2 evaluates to -2.3 angstrom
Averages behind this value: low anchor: 18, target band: 20.6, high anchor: 18.9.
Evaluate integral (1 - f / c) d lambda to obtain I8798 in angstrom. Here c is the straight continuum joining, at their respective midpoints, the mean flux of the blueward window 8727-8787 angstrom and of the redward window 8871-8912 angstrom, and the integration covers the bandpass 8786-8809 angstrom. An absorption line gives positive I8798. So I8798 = -0.99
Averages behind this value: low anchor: 19.6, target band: 20.3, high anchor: 19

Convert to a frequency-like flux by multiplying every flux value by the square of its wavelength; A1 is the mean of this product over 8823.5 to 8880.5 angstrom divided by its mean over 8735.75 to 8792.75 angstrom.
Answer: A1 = 1.02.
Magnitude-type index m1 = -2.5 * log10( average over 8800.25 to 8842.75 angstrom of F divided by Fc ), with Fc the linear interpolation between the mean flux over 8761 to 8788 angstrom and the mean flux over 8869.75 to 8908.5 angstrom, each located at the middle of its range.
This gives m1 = -0.07 mag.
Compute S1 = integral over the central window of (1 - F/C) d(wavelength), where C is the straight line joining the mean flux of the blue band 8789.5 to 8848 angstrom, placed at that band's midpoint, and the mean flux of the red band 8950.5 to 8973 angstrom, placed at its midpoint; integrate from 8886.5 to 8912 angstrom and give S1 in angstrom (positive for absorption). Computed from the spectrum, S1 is 0.84 angstrom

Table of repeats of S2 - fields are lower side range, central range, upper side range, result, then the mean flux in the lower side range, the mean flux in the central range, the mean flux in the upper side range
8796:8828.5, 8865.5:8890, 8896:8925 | 0.81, 20.3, 19.5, 20.1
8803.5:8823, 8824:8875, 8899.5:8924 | 2.67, 20.8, 19.5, 20.4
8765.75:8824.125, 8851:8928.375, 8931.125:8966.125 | -2.03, 19.8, 19.4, 18.3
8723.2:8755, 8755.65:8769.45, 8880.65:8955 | -0.15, 20.2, 20.3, 19.1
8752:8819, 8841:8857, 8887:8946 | 0.13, 19.9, 19.4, 19.1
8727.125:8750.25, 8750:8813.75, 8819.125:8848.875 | 0.44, 20.2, 19.8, 19.6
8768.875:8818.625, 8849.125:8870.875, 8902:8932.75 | 0.57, 19.8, 19.5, 20.2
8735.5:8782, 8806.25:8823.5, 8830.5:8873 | -1.20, 19.3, 21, 19.8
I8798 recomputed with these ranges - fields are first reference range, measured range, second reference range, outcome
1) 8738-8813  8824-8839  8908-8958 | -0.2 angstrom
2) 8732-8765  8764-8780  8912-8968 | 1.2 angstrom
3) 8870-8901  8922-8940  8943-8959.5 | -0.5 angstrom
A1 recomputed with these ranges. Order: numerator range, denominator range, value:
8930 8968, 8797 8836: 0.95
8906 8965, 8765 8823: 1.00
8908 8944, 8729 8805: 1.03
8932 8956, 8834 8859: 0.93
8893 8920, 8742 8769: 1.06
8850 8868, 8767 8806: 1.00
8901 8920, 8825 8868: 1.08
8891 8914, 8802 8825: 0.97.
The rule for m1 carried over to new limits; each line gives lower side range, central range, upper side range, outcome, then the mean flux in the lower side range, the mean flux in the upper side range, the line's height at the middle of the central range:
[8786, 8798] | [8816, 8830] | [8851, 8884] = 0.058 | 21.1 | 19.3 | 20.3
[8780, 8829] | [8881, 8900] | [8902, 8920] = 0.116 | 20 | 20.5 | 20.4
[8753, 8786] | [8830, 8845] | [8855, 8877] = -0.048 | 19.1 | 19.4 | 19.3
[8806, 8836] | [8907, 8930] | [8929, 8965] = -0.071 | 20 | 18.5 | 18.9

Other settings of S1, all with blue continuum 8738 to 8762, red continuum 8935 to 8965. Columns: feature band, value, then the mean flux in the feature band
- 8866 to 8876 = -0.7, 20.3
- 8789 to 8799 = -0.9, 21.2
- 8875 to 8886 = -0.5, 19.7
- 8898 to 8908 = -0.7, 20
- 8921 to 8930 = -0.6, 19.6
